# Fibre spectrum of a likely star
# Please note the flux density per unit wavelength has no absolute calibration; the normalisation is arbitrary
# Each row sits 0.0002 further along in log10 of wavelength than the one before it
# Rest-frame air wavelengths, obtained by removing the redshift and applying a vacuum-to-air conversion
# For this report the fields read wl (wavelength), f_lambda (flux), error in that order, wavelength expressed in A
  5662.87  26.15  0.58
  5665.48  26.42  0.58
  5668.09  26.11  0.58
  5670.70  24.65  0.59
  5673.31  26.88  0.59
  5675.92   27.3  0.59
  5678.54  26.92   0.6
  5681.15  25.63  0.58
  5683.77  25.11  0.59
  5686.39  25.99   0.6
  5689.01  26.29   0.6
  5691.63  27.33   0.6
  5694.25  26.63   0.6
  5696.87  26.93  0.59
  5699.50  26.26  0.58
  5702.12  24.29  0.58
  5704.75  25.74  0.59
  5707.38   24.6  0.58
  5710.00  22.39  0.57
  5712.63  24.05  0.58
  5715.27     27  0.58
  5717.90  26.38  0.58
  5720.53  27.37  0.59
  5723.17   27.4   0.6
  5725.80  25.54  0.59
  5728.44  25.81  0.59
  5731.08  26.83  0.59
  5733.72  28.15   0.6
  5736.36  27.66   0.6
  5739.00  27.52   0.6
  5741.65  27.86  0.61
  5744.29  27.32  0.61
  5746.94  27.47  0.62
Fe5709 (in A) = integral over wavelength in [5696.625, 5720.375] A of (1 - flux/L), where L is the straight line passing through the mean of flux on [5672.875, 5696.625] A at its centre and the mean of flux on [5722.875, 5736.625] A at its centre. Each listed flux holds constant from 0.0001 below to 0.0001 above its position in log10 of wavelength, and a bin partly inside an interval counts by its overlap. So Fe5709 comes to 1.18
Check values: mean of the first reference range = 26.5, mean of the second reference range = 26.8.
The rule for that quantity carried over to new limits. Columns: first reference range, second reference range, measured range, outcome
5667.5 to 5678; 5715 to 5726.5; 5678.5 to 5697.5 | 0.1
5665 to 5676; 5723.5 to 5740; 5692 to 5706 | 0.2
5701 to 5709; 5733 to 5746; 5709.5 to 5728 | 0.0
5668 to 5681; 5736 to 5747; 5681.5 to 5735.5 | 1.9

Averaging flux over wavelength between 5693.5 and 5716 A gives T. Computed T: 25.2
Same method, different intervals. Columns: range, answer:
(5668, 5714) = 25.7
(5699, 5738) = 26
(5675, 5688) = 26.1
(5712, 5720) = 26.1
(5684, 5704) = 26.2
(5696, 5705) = 25.7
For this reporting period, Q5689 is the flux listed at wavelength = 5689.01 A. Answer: 26.29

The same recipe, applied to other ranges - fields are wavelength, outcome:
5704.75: 25.74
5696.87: 26.93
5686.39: 25.99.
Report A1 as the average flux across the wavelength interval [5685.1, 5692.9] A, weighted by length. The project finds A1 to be 26.5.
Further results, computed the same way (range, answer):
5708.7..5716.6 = 24.5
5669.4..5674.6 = 25.8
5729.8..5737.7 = 27.6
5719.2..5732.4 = 26.6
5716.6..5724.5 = 27.1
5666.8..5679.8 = 26.4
